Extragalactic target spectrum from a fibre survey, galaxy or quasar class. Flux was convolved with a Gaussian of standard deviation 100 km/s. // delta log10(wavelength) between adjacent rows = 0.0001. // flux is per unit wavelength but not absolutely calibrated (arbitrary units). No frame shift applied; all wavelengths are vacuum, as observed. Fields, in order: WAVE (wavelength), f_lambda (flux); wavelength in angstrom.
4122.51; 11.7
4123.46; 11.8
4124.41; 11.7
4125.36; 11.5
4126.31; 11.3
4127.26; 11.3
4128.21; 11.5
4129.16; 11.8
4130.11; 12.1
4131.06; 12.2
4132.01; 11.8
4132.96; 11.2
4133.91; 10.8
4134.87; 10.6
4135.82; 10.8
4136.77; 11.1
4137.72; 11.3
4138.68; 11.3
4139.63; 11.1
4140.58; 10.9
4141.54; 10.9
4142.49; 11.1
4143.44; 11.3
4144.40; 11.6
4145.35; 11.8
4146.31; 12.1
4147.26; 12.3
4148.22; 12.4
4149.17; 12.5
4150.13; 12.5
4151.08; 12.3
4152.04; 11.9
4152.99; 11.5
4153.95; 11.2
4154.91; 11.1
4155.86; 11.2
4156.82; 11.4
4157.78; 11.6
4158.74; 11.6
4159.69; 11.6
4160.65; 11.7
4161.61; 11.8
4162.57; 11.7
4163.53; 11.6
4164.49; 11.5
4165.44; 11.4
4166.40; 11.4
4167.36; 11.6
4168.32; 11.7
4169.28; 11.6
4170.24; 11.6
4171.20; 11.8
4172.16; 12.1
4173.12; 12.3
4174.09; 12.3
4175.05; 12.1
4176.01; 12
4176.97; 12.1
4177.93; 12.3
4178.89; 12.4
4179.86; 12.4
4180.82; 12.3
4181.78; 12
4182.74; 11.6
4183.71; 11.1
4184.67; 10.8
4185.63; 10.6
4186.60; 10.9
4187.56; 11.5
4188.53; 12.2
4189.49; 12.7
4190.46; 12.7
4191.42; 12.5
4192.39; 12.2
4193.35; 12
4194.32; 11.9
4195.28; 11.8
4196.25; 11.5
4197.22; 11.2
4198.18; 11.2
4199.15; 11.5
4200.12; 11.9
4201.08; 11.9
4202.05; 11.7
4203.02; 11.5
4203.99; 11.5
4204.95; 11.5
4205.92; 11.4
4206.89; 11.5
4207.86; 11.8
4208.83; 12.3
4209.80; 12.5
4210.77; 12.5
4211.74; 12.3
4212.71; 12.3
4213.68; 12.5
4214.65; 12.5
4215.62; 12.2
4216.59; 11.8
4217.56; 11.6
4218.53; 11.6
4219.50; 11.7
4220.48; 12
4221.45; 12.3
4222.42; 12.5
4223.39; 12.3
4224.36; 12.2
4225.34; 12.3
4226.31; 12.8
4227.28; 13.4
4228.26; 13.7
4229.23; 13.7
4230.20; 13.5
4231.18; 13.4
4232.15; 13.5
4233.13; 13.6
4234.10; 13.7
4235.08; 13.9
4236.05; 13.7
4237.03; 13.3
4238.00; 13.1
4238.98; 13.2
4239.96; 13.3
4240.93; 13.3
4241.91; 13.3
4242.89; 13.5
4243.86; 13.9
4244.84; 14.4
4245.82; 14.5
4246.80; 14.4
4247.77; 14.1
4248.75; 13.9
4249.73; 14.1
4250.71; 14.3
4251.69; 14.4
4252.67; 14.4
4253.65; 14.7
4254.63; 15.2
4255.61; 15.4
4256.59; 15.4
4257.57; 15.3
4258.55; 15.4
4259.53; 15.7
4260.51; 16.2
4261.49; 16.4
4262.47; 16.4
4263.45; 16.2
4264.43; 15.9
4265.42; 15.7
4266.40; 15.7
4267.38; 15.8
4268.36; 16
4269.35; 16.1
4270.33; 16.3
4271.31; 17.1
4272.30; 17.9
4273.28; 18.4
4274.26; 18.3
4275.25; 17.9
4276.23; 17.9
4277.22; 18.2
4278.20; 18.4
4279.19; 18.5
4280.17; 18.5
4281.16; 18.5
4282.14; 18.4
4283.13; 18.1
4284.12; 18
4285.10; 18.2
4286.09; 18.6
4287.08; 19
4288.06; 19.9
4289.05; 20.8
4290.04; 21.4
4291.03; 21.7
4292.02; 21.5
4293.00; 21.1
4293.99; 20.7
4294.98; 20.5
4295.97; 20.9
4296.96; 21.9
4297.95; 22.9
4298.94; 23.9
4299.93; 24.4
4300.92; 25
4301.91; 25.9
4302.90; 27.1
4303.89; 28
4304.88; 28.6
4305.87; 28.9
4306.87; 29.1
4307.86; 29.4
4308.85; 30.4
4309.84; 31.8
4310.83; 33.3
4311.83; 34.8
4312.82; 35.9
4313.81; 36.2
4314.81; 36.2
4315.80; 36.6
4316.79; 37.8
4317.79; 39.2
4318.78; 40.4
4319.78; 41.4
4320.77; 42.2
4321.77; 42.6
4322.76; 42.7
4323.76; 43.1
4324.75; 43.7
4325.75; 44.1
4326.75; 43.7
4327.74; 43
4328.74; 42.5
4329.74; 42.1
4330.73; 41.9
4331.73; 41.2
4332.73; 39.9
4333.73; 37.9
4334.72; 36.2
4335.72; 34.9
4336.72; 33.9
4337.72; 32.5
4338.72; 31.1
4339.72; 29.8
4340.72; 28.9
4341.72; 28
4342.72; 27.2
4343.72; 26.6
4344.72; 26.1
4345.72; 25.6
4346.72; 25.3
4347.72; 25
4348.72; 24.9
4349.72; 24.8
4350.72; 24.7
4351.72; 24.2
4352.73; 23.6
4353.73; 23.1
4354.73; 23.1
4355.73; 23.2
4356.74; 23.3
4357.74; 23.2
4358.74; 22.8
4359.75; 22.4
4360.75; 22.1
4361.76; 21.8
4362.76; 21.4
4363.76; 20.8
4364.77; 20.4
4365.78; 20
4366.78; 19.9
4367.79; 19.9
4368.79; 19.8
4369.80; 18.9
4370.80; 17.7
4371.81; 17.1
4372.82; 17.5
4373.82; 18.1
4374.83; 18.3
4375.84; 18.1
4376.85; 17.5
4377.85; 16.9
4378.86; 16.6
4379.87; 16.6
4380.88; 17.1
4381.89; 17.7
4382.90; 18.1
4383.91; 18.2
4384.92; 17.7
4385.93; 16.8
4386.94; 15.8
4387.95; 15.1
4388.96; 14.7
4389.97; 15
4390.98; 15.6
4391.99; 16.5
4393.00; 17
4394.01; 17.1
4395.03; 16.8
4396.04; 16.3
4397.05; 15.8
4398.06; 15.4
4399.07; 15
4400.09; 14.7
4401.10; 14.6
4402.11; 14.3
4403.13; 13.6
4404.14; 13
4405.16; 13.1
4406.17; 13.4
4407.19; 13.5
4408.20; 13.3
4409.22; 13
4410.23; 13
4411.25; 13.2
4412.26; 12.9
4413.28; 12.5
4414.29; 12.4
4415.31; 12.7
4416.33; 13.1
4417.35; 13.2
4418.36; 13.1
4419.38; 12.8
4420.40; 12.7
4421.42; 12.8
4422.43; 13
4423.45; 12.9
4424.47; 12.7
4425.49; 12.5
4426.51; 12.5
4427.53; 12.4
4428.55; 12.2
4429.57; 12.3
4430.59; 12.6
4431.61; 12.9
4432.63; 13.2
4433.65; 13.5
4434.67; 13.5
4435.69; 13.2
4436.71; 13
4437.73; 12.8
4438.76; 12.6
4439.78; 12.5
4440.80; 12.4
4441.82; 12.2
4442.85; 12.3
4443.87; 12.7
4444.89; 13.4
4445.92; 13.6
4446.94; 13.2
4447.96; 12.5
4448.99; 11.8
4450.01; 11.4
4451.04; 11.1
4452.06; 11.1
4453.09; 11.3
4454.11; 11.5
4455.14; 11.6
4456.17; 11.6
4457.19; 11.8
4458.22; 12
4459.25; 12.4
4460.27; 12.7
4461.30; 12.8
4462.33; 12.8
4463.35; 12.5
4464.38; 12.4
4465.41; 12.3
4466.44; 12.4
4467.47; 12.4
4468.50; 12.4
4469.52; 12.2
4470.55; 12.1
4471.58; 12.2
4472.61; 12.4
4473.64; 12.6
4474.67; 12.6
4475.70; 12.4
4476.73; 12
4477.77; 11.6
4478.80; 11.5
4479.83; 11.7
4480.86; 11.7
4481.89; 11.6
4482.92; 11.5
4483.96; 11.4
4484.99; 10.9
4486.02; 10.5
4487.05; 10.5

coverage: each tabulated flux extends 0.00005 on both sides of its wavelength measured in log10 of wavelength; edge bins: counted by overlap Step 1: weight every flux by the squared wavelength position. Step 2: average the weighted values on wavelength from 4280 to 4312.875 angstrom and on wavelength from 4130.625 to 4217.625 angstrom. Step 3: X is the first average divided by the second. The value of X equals 2.16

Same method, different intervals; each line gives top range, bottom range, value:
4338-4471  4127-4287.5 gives 1.34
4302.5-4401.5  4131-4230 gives 2.40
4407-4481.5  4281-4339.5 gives 0.43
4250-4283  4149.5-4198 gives 1.47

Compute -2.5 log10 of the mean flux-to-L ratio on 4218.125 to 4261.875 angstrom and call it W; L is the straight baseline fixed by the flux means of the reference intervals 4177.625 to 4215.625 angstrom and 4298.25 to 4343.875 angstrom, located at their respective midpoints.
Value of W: 0.39 mag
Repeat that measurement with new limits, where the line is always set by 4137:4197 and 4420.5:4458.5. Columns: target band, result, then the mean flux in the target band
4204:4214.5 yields -0.02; 12.1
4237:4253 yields -0.16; 13.9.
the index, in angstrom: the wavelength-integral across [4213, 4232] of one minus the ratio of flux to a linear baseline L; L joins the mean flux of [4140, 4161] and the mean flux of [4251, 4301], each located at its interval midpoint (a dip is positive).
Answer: 3.5 angstrom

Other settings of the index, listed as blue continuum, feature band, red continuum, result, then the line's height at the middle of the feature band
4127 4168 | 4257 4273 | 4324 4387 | 2.8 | 19.6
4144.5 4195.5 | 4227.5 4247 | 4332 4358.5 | 4.8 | 18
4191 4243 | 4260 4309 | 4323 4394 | -4.7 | 18.4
